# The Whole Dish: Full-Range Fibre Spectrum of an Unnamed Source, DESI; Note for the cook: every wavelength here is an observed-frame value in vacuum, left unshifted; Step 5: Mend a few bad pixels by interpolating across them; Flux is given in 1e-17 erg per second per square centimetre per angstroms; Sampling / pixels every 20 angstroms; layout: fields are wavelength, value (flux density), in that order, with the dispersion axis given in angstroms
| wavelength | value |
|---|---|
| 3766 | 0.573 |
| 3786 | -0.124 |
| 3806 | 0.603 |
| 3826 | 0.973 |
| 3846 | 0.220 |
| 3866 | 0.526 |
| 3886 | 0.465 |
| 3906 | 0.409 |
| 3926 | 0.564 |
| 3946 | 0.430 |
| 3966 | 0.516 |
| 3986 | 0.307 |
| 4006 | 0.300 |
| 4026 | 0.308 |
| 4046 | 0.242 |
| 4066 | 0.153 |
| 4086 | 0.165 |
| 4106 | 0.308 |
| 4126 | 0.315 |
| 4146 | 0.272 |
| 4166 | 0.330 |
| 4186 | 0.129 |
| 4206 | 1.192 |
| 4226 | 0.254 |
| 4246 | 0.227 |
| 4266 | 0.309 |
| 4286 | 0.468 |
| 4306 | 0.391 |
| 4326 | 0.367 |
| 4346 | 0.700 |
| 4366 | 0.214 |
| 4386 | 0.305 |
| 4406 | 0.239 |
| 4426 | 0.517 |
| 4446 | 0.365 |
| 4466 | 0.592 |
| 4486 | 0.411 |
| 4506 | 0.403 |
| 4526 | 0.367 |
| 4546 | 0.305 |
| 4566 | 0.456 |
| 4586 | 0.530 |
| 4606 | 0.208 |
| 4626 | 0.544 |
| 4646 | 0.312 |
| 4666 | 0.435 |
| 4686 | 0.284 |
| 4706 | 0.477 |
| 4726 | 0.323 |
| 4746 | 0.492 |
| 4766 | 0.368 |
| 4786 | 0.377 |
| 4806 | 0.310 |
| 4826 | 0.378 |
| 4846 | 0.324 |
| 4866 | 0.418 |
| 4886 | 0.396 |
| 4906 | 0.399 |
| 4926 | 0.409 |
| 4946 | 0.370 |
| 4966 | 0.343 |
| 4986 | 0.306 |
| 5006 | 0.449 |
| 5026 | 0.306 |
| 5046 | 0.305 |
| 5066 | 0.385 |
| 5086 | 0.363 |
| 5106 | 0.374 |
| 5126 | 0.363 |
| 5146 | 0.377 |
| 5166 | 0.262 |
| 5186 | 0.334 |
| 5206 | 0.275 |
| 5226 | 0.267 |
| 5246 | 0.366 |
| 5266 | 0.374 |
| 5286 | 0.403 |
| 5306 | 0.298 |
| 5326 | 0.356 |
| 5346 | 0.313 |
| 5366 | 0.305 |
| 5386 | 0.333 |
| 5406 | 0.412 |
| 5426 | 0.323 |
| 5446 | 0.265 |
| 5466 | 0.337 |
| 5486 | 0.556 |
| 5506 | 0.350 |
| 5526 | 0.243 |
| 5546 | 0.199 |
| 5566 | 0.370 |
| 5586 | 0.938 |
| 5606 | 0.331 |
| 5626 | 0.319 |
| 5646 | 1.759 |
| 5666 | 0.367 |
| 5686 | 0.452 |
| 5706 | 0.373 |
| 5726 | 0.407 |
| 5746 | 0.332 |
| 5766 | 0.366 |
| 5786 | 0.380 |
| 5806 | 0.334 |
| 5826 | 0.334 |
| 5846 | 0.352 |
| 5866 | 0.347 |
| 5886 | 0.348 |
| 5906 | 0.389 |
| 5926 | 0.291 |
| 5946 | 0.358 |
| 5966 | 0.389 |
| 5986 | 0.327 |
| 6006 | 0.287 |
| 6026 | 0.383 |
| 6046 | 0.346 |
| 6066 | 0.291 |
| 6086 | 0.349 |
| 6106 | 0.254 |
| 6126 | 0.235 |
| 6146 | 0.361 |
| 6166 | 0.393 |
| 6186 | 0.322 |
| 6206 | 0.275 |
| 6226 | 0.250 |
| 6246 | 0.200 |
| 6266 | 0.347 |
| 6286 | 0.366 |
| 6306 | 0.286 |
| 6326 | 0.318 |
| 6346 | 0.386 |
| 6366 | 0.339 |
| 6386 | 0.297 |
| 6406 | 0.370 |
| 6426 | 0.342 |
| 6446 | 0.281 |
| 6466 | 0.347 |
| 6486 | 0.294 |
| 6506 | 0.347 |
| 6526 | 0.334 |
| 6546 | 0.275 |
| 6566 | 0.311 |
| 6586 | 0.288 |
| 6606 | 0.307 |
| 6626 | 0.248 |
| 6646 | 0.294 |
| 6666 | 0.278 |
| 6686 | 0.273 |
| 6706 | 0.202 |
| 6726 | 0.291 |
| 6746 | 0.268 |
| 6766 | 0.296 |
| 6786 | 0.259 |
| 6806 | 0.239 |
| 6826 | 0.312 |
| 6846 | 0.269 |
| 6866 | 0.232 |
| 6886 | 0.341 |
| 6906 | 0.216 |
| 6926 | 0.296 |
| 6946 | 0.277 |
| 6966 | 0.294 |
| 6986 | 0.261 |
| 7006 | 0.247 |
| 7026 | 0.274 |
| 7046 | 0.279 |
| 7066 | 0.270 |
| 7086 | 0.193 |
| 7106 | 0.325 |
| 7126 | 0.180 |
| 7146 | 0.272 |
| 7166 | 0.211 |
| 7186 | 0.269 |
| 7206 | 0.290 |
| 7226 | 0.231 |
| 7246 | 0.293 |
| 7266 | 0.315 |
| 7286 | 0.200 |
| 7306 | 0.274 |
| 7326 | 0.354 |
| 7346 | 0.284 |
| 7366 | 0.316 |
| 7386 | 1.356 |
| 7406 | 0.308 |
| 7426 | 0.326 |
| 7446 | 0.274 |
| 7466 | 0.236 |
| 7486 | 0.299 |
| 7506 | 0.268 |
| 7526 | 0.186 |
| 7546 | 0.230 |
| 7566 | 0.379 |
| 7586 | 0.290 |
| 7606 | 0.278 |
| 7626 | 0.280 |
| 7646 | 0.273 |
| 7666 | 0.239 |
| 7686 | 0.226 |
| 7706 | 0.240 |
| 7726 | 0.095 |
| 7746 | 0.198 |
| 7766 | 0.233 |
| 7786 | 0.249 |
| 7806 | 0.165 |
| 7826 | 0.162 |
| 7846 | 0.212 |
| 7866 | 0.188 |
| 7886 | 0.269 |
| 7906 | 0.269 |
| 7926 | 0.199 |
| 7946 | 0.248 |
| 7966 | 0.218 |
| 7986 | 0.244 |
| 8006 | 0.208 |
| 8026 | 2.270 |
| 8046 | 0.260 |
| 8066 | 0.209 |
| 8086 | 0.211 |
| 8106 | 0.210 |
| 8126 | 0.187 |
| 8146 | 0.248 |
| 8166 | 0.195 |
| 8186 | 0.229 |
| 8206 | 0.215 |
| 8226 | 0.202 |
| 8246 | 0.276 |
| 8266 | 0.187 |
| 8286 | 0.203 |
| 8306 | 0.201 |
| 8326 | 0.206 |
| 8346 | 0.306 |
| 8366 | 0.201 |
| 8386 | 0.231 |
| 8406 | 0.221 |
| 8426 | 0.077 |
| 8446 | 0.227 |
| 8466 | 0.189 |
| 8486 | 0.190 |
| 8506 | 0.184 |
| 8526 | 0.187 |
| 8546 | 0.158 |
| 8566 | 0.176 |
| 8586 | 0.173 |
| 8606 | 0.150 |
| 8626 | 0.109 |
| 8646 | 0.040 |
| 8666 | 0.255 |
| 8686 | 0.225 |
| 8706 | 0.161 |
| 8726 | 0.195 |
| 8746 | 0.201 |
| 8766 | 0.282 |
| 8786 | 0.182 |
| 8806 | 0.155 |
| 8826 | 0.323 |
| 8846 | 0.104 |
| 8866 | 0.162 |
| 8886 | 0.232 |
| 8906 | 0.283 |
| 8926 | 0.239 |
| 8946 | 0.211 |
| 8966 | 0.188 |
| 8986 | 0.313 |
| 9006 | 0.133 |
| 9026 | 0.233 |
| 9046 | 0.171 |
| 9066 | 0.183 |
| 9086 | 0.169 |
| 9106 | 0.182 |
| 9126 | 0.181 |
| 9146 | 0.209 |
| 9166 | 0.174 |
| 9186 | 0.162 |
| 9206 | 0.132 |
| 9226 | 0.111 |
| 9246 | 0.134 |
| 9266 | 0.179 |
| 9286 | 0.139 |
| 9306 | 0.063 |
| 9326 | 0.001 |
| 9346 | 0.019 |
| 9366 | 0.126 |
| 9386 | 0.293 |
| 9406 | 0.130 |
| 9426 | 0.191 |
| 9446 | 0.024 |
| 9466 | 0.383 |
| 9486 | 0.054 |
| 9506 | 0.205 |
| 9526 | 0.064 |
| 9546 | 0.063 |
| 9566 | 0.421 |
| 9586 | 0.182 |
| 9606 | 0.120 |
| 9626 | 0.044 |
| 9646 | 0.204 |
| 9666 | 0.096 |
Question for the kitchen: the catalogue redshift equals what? 0.126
